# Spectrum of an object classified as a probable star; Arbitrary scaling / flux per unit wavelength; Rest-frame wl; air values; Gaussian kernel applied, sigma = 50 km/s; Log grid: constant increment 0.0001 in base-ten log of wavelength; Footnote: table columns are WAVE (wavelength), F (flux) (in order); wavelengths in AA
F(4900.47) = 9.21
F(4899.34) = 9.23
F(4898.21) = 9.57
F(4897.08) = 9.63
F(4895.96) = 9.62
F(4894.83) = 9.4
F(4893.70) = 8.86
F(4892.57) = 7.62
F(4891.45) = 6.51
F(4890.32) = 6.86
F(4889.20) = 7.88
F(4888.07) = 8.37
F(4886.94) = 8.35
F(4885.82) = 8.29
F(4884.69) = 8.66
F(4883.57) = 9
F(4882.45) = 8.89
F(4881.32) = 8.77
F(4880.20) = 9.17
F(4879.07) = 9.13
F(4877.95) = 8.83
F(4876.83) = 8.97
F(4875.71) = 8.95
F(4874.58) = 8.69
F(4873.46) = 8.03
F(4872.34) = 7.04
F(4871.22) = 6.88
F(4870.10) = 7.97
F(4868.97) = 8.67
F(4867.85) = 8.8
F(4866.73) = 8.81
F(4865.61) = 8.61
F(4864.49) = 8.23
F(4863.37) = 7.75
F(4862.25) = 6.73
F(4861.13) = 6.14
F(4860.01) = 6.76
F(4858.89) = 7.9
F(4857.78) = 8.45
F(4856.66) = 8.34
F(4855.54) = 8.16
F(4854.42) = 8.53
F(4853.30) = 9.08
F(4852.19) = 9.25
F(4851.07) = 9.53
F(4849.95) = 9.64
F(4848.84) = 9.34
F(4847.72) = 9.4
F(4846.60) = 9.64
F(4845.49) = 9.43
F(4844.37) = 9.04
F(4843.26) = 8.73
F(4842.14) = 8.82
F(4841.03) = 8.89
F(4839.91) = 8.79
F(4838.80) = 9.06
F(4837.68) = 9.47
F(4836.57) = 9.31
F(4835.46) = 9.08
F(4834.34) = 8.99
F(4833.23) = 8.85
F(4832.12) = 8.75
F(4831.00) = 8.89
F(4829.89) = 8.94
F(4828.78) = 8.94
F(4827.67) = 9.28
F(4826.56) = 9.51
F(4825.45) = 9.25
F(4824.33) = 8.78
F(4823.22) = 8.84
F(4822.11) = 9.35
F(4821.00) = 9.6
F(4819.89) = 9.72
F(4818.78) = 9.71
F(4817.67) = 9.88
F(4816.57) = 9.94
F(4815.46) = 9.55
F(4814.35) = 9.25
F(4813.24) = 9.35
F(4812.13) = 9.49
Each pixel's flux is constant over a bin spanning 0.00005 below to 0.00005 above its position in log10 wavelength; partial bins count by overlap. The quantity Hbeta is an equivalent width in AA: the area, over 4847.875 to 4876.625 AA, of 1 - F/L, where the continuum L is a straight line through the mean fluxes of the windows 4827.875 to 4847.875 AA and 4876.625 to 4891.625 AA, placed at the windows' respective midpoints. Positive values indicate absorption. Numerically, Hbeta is 1.51 AA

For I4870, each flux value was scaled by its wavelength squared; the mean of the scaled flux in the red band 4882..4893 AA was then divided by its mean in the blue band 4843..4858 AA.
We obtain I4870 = 0.90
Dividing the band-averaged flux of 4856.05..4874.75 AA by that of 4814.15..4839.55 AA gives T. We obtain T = 0.85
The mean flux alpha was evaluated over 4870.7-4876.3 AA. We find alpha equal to 7.93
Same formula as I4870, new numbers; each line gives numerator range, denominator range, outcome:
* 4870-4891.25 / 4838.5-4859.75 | 0.95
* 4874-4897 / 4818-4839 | 0.95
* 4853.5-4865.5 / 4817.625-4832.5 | 0.85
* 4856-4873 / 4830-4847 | 0.87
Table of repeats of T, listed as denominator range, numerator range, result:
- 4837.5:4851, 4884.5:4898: 0.91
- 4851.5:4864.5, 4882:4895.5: 1.04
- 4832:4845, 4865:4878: 0.93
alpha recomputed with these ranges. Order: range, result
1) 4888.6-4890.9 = 7.37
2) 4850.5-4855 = 9.09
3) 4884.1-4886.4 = 8.5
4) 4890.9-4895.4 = 8.1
